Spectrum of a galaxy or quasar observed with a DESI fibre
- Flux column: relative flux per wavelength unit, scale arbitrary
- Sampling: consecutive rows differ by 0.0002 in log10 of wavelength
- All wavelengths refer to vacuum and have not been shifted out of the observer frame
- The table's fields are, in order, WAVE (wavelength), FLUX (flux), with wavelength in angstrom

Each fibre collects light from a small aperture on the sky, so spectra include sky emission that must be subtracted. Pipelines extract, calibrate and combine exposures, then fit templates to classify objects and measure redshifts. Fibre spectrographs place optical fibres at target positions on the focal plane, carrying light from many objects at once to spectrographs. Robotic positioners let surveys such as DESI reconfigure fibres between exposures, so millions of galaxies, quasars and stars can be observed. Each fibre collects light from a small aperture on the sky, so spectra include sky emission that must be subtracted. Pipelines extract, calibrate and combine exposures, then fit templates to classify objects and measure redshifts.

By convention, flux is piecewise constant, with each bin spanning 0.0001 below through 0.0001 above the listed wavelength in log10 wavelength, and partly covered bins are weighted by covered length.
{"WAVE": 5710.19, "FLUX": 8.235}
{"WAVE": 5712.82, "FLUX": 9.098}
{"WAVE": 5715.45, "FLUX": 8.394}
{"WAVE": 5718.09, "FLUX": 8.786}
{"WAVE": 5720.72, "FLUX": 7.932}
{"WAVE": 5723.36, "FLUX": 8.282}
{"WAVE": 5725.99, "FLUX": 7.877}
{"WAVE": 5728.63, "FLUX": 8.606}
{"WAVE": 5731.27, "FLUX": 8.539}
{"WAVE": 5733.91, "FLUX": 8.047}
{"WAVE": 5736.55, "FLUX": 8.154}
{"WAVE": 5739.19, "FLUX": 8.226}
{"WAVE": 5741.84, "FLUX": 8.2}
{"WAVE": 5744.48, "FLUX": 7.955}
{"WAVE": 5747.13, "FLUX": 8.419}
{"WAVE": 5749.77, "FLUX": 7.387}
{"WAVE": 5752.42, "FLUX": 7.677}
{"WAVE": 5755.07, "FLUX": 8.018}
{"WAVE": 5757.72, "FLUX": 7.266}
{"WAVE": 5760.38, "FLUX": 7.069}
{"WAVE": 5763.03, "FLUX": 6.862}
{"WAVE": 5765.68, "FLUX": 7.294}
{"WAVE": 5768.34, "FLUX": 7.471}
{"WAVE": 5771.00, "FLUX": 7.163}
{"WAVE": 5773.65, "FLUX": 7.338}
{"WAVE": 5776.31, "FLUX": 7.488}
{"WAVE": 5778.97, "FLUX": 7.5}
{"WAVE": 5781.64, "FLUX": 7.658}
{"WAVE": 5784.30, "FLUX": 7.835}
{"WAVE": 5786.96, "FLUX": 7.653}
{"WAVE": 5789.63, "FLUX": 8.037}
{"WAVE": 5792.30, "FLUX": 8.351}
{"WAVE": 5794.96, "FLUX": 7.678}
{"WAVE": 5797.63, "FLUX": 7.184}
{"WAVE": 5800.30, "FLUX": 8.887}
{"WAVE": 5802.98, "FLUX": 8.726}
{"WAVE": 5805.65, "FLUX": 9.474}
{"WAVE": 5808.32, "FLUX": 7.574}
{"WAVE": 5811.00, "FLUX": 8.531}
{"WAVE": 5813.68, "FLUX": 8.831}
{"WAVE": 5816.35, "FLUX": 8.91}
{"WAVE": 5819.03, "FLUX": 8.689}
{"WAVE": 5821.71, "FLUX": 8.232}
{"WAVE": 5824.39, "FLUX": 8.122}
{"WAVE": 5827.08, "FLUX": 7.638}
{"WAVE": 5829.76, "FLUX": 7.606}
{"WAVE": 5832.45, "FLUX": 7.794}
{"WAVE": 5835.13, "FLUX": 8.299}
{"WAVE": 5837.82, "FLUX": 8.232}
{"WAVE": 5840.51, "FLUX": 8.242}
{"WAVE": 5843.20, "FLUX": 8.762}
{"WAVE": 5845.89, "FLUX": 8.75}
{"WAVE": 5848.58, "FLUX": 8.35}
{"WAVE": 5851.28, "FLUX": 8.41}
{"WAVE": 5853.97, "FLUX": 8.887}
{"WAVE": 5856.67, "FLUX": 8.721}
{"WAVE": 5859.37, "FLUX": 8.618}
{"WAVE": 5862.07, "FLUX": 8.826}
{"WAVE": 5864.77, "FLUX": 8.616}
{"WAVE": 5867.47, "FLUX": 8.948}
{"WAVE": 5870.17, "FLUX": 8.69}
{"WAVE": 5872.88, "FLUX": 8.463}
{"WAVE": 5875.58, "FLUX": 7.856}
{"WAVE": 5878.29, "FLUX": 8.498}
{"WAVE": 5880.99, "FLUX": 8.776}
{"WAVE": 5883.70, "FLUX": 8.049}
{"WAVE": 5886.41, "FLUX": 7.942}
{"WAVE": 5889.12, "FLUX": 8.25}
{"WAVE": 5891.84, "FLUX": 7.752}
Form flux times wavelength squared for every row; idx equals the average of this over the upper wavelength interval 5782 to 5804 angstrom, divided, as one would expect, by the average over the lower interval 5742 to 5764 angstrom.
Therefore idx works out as 1.1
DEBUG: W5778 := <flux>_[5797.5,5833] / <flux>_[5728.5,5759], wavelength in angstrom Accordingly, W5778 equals 1.0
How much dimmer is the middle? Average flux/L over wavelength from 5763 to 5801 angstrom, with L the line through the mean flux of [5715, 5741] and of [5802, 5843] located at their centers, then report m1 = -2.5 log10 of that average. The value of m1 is 0.092 mag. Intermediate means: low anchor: 8.28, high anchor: 8.34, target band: 7.63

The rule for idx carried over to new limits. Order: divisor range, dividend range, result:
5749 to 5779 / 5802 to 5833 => 1.15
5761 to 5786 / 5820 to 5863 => 1.15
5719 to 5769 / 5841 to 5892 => 1.13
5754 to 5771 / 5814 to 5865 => 1.18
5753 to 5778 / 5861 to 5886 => 1.20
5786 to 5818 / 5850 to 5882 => 1.06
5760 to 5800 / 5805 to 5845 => 1.12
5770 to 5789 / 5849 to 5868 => 1.18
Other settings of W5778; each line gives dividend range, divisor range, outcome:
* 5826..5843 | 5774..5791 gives 1.05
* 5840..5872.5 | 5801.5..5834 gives 1.04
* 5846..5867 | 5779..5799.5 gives 1.11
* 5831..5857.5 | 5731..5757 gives 1.05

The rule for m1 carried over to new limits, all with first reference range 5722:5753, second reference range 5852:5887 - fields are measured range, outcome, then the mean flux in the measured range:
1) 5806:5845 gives 0.02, 8.28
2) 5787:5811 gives 0.01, 8.22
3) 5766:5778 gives 0.12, 7.36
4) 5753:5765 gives 0.12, 7.33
